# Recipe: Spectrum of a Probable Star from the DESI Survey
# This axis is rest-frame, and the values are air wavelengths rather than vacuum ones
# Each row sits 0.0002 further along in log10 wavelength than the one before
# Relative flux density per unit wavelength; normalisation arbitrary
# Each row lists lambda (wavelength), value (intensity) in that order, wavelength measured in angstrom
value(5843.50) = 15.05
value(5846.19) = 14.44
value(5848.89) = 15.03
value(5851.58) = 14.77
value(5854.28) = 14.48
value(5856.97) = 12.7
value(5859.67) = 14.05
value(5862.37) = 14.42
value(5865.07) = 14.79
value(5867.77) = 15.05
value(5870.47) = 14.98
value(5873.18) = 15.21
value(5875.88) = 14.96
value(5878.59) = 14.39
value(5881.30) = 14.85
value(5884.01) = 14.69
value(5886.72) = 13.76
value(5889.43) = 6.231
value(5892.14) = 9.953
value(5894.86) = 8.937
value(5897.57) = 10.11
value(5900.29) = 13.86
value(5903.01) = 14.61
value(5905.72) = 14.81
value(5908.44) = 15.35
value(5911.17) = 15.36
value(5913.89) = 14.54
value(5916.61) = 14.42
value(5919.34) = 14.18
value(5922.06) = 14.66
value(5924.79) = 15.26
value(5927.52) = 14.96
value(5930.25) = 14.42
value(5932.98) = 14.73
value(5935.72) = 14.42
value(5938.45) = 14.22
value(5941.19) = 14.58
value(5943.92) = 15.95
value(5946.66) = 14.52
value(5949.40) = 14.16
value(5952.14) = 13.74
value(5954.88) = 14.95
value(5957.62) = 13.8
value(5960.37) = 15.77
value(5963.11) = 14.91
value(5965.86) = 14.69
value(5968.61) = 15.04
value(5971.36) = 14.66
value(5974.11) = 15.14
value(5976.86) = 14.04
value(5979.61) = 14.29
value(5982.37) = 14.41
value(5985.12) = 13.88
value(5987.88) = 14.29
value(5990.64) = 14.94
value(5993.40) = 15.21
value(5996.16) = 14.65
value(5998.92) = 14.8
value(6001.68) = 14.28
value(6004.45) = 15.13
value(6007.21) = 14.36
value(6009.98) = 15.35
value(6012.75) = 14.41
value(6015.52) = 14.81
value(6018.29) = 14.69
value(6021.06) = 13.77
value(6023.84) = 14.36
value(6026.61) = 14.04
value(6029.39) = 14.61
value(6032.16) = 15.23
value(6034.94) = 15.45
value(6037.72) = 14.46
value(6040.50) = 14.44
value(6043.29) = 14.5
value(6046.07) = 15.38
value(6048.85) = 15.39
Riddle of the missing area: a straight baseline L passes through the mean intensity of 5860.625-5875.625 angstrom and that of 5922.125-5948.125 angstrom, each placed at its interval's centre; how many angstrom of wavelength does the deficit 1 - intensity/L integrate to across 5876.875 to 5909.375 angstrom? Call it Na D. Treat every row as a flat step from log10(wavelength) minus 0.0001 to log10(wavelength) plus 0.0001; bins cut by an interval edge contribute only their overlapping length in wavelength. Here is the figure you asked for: 4.9 angstrom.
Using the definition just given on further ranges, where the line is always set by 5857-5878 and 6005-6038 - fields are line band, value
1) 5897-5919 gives 0.5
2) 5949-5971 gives 0.0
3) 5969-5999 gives 0.1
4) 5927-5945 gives -0.1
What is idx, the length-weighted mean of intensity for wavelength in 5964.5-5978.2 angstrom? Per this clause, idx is 14.7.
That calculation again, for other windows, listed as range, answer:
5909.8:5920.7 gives 14.6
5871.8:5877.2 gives 15.1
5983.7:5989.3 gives 14.1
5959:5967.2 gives 15.1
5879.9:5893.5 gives 11.9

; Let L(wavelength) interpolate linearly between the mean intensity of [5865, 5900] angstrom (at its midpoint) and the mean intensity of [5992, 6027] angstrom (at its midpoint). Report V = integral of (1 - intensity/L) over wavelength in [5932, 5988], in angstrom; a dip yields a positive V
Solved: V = -2.6 angstrom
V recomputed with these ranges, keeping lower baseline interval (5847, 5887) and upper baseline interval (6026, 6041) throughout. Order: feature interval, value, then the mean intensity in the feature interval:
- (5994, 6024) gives 0.2 angstrom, 14.6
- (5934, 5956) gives 0.1 angstrom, 14.6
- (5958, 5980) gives -0.2 angstrom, 14.8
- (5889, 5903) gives 3.9 angstrom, 10.5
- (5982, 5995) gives 0.1 angstrom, 14.6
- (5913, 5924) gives 0.1 angstrom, 14.5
